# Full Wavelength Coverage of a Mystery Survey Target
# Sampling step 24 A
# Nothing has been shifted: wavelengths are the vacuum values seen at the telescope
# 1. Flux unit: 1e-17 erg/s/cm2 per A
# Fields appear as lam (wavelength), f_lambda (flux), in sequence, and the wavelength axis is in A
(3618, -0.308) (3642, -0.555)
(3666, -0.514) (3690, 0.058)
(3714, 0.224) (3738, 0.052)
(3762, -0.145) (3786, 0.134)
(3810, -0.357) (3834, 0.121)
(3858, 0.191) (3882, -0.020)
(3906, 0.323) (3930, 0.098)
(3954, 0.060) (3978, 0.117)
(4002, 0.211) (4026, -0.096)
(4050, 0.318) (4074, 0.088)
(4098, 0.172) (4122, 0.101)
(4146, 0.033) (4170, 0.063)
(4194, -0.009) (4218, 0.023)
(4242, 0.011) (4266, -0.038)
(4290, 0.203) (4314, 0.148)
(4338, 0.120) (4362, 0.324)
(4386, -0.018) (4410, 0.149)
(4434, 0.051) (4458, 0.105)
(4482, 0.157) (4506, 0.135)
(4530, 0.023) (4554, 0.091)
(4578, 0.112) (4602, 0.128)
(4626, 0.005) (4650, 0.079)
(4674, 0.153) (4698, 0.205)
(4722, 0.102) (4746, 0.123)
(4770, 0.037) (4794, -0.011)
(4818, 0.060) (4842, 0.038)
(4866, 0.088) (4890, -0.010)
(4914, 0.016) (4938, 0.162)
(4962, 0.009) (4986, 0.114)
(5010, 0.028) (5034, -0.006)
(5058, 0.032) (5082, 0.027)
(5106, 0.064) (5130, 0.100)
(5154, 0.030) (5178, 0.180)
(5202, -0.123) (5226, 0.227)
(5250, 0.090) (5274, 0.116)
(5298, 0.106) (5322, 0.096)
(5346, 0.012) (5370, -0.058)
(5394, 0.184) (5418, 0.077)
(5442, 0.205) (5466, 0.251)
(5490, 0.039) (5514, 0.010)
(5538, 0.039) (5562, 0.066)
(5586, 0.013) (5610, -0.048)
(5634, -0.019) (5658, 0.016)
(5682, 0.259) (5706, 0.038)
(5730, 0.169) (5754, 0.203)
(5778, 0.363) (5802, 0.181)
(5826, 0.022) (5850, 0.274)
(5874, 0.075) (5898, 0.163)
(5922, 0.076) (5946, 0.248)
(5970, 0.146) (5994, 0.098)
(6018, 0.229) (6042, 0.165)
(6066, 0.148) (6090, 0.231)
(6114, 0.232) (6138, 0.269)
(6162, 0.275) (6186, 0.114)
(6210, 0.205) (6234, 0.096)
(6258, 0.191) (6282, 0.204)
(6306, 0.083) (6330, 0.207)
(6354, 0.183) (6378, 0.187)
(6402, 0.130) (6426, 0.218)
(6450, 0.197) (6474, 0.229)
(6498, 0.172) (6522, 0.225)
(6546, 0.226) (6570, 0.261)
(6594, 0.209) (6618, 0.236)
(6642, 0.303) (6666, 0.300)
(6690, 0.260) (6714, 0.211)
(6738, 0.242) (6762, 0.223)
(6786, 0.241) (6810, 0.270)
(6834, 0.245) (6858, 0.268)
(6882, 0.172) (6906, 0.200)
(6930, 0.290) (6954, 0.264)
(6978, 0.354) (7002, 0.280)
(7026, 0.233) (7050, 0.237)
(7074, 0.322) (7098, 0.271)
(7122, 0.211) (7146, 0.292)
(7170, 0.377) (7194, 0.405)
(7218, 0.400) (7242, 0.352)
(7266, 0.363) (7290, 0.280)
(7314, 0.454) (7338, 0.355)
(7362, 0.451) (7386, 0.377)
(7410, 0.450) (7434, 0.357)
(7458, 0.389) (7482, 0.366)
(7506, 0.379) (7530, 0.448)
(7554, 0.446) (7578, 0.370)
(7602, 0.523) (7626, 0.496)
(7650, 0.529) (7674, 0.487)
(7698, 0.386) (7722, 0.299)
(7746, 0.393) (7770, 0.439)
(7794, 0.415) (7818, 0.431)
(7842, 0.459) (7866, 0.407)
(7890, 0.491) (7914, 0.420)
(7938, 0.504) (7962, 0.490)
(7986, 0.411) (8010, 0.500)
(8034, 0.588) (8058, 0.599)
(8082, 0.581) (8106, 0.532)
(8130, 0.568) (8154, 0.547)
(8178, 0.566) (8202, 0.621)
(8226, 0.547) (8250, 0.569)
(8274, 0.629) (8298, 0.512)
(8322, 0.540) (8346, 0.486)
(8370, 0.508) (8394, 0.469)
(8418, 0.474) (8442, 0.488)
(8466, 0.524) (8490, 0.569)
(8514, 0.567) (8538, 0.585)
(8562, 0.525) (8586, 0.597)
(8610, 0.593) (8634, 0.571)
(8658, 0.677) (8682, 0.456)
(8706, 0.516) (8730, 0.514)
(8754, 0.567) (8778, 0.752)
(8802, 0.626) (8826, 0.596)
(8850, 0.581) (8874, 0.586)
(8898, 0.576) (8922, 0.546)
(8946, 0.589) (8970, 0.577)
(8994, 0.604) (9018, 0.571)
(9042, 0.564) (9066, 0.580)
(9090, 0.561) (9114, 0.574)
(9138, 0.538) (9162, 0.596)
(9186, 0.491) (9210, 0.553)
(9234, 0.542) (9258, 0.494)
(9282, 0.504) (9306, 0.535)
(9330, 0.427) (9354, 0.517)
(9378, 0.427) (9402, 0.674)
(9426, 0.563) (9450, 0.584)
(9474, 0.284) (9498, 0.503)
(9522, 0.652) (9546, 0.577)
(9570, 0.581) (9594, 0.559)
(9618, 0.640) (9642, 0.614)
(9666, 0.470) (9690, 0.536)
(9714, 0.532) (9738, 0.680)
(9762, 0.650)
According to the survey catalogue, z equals 0.79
